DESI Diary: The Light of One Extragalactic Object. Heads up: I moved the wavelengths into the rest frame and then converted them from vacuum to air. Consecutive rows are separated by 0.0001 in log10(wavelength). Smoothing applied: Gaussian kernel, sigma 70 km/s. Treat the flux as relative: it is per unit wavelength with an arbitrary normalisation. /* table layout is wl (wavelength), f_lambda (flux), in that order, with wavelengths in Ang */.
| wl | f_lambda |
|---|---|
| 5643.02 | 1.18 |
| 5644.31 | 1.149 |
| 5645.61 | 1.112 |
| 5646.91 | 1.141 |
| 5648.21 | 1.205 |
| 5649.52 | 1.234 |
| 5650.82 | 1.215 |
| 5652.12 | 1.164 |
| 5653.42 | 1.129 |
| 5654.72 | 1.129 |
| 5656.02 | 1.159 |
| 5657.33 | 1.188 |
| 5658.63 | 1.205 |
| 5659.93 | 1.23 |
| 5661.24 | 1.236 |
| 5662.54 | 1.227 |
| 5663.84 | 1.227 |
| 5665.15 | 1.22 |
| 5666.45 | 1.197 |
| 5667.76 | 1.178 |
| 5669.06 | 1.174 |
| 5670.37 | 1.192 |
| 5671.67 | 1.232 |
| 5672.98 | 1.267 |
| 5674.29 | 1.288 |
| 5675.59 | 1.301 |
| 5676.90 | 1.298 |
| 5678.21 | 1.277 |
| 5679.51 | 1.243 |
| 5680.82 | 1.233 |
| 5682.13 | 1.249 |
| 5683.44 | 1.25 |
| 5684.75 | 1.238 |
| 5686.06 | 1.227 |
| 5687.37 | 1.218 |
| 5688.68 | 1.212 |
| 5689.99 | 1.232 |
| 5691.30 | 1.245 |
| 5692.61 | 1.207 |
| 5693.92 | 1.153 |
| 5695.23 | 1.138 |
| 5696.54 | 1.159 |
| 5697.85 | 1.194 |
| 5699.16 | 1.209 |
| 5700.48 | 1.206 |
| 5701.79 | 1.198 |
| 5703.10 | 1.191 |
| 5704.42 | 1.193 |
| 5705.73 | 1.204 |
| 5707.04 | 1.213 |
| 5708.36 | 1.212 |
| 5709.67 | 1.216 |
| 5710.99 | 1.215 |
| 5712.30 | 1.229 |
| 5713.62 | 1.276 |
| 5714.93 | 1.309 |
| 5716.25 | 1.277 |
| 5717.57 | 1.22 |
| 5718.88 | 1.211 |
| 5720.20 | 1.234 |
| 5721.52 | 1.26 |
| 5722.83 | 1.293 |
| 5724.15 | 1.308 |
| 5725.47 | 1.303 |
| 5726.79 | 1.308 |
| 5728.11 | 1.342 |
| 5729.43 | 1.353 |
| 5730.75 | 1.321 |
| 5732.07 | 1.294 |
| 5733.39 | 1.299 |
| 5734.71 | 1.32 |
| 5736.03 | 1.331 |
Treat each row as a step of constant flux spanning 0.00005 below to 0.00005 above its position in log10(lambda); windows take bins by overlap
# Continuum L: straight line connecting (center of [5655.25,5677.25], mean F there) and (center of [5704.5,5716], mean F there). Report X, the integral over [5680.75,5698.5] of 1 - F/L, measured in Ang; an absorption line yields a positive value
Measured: 0.3 Ang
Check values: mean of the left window 1.22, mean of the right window 1.23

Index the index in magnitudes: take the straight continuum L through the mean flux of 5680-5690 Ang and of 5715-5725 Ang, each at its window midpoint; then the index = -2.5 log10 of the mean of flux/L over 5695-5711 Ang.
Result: 0.04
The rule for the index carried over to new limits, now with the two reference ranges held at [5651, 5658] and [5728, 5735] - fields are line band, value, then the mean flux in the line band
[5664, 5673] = -0.02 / 1.2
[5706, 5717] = 0.03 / 1.24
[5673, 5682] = -0.06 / 1.27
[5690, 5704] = 0.05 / 1.19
